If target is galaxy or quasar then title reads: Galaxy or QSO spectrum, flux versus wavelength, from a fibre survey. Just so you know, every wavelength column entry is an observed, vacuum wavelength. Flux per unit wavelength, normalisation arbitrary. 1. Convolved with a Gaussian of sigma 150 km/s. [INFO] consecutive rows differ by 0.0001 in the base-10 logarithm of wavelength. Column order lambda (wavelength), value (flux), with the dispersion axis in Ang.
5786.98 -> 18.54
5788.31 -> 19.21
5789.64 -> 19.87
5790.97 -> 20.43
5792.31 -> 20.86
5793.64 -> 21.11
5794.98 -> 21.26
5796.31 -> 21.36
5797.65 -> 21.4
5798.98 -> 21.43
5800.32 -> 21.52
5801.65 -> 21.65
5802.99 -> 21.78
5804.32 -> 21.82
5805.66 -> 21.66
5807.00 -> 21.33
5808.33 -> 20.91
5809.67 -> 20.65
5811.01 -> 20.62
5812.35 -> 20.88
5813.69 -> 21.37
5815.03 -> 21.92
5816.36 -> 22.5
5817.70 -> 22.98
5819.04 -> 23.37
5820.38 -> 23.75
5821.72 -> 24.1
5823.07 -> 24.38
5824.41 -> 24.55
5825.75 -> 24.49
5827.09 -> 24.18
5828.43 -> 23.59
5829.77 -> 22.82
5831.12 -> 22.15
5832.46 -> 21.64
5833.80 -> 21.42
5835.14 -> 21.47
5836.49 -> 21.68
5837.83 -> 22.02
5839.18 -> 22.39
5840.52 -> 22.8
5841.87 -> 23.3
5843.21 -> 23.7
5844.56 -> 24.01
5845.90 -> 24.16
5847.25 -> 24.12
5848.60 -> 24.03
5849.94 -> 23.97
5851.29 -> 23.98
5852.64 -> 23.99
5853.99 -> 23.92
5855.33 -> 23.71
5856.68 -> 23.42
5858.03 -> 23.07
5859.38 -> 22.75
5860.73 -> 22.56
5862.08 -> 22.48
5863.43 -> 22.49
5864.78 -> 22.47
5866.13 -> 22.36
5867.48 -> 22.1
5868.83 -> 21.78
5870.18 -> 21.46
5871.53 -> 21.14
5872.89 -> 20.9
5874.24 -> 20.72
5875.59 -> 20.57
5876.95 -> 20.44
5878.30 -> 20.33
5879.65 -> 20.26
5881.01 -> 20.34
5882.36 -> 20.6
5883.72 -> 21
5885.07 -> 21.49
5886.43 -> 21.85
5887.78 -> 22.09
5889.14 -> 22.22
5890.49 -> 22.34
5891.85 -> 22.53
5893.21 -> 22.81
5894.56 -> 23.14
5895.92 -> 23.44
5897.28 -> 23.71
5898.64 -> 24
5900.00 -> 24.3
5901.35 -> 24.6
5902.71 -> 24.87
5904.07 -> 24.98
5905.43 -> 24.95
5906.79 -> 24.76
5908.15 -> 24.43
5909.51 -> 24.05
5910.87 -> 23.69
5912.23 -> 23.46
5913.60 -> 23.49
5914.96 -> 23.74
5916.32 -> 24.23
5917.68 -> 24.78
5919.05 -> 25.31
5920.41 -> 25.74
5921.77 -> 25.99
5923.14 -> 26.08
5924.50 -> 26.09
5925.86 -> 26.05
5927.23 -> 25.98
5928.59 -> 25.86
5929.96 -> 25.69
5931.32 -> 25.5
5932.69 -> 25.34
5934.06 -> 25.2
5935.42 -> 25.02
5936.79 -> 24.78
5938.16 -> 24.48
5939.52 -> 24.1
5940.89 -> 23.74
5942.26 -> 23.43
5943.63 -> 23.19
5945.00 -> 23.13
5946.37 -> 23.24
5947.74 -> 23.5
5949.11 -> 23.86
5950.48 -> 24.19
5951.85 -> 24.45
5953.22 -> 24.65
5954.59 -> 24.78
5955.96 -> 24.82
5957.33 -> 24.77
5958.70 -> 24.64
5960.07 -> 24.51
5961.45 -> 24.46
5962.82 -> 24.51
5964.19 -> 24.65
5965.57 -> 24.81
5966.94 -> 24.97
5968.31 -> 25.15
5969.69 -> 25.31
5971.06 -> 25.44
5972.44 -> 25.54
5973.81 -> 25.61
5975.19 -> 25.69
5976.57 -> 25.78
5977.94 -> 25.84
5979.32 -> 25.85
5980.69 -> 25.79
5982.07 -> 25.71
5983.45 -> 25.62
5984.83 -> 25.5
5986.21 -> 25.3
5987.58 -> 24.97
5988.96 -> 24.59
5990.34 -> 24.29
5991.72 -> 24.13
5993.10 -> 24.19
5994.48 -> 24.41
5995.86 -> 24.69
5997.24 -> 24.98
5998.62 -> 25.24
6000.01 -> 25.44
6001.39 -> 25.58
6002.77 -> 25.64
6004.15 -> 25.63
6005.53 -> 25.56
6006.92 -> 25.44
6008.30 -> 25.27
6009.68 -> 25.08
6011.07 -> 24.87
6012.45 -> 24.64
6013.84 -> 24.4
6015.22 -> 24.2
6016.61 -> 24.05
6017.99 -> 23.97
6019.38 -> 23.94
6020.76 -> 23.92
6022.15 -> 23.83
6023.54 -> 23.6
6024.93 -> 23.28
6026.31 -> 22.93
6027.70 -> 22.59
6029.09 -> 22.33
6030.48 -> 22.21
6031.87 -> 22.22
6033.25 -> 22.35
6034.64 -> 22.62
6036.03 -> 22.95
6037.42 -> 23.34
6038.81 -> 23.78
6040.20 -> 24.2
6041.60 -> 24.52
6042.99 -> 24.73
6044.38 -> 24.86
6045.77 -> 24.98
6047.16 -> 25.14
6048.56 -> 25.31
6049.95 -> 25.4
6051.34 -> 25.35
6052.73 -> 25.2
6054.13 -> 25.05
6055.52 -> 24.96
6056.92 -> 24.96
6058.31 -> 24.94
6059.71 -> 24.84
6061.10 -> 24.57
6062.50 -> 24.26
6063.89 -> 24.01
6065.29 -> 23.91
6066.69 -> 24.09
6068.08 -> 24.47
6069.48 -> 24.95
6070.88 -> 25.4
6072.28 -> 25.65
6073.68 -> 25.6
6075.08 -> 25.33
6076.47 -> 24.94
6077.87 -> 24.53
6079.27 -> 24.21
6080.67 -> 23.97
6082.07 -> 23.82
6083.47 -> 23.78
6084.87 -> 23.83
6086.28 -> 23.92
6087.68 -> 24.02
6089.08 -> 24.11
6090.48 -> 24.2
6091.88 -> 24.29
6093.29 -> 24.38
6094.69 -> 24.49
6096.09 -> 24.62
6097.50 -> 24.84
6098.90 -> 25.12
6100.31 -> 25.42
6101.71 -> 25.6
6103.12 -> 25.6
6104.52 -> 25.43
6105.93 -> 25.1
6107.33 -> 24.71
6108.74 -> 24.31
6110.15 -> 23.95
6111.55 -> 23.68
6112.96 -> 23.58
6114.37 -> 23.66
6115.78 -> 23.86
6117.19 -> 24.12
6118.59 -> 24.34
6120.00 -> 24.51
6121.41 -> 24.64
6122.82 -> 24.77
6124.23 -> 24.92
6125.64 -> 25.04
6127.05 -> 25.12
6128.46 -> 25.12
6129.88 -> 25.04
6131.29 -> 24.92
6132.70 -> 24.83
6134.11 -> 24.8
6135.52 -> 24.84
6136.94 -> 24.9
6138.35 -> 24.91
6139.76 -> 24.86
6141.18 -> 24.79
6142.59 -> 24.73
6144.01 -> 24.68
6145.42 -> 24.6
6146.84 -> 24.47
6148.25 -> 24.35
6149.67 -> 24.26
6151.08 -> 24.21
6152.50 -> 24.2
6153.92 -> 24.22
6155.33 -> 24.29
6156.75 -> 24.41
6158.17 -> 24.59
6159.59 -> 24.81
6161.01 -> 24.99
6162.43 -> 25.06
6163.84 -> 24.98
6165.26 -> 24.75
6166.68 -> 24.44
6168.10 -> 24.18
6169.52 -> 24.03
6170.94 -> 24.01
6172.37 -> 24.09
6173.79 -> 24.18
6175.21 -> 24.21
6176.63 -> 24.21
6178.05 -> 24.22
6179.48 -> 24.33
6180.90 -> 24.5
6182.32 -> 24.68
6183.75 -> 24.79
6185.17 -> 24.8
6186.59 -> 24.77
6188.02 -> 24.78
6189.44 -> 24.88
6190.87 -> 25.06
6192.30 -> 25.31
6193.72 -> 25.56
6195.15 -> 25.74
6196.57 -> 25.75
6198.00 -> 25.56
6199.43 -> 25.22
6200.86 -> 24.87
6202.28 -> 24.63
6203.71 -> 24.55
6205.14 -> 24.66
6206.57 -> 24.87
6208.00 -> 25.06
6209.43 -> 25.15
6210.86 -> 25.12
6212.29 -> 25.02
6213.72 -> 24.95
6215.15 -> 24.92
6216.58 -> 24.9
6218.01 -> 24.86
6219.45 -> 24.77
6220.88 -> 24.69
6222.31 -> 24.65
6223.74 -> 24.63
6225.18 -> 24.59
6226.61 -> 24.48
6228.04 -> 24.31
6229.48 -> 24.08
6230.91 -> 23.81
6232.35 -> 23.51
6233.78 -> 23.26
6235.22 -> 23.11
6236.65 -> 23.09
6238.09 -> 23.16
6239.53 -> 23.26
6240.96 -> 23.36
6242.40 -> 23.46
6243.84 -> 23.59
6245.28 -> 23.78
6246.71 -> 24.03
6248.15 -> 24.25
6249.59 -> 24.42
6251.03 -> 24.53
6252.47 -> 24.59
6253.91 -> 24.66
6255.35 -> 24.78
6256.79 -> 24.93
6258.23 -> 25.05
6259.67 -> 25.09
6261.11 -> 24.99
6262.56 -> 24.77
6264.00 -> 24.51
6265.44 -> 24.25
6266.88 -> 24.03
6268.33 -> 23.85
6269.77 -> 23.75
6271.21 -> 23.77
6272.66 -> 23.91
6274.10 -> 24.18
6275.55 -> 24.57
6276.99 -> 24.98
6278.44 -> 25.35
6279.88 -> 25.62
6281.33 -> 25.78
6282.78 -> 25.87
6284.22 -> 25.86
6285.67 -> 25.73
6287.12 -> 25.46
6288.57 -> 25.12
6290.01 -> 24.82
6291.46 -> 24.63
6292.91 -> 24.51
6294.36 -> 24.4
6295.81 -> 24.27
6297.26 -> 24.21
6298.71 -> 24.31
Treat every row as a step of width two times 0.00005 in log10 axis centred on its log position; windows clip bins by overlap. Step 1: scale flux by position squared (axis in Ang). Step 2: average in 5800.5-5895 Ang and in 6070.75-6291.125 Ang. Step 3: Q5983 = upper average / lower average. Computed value 1.23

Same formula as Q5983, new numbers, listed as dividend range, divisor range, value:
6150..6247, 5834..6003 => 1.12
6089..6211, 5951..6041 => 1.06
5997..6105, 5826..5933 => 1.11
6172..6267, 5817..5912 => 1.21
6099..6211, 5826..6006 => 1.12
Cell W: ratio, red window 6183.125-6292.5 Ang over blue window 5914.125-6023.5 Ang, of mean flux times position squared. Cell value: 1.08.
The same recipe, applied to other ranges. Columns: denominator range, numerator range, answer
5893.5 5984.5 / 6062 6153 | 1.05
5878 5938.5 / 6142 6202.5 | 1.12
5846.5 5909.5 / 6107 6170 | 1.18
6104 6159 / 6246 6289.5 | 1.05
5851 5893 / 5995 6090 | 1.18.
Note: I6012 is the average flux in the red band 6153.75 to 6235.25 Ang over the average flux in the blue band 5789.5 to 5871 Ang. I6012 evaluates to 1.10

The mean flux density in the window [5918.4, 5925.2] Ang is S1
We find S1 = 25.9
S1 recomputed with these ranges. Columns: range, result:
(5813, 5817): 22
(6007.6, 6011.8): 25.1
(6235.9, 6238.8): 23.1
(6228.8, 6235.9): 23.6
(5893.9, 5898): 23.4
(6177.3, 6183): 24.4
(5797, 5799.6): 21.5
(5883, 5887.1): 21.4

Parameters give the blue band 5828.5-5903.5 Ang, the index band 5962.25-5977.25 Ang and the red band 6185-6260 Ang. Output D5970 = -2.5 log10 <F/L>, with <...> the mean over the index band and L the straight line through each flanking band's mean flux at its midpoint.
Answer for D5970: -0.10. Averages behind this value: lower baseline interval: 22.5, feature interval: 25.2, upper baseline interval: 24.5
